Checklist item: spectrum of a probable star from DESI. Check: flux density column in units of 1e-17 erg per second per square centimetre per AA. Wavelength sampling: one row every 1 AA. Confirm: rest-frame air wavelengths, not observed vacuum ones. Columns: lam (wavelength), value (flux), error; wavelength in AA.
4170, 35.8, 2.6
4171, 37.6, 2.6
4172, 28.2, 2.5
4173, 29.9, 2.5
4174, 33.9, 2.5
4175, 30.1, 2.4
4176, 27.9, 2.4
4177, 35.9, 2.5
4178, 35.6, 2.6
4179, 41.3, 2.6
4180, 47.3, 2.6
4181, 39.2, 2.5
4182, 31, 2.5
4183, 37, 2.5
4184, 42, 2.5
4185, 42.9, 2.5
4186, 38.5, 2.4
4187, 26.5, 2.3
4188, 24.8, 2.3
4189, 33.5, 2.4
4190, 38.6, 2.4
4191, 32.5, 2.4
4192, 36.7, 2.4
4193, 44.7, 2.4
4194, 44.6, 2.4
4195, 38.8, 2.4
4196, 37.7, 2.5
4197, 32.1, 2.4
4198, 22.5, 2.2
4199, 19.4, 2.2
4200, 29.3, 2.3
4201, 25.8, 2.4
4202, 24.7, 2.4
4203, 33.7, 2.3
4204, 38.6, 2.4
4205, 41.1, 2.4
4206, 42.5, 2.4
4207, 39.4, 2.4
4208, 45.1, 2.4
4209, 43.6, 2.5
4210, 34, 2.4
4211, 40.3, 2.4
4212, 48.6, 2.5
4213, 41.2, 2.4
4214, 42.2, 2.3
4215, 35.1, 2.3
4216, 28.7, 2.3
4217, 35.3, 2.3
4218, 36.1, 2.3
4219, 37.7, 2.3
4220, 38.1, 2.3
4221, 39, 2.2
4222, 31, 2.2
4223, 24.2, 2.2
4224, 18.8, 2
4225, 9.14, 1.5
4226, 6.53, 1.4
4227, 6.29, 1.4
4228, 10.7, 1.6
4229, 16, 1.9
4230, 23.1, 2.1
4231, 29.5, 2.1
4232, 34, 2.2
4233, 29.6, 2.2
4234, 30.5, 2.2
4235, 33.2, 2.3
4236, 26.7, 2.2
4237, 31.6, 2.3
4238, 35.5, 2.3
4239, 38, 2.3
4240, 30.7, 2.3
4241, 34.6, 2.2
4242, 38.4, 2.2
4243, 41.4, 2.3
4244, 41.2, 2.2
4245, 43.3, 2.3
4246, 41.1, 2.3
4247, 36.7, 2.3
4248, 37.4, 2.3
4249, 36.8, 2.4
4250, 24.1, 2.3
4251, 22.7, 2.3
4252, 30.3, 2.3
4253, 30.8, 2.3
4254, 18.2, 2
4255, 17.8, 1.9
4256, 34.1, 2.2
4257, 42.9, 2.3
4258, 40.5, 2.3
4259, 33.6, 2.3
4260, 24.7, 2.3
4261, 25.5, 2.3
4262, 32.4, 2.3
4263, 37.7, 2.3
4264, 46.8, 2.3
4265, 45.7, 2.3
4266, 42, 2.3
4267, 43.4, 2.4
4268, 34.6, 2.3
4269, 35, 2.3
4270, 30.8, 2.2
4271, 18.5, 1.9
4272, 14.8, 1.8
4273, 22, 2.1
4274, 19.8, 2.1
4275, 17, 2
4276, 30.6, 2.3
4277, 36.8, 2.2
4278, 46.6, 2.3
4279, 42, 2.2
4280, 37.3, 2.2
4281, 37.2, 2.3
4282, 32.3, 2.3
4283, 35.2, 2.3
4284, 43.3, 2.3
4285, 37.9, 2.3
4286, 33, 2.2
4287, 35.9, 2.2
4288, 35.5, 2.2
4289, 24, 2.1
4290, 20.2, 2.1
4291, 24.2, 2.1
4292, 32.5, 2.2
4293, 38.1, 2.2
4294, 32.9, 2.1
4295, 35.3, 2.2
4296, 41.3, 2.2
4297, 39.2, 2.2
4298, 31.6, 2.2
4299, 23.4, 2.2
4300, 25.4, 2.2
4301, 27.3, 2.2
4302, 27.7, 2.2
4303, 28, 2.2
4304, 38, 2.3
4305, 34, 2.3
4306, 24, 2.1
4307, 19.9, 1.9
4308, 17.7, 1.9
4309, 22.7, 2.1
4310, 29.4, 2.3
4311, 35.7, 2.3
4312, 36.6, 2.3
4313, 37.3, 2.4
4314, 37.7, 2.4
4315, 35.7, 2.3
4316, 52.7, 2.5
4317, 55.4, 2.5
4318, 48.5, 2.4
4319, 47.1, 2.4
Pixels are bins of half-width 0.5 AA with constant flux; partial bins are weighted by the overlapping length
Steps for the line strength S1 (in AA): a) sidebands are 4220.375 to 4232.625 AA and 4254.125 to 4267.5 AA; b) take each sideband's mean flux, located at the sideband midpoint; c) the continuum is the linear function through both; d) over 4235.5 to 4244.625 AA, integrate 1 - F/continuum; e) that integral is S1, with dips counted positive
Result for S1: -3.0 AA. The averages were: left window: 21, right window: 35.4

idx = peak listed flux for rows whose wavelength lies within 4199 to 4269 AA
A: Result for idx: 48.6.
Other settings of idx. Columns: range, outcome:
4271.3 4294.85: 46.6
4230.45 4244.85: 41.4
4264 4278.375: 46.8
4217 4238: 39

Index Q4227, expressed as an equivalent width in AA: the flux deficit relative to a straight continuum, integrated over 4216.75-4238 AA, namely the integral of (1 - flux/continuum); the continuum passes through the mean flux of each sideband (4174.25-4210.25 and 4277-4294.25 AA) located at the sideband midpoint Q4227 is 5.46 AA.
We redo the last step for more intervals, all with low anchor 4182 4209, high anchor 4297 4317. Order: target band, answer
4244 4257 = 0.6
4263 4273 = -0.4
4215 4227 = 2.5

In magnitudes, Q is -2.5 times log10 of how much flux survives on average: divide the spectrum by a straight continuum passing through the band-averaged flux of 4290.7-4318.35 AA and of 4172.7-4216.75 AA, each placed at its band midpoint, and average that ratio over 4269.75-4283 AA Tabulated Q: 0.14 mag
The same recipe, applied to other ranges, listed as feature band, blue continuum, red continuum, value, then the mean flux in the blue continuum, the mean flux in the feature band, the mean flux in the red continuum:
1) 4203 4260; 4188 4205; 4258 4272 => 0.044 mag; 33.3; 32.4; 34.2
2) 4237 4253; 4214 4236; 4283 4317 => -0.241 mag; 26.7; 35.2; 32.5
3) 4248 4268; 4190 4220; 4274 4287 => 0.069 mag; 36.3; 33.3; 35.2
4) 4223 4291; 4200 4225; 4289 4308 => 0.048 mag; 35.4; 30.9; 29.7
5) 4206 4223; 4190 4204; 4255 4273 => -0.155 mag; 32.9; 38.2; 33.5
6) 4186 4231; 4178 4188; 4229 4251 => 0.130 mag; 37.6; 31.8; 33.5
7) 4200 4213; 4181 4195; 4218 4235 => -0.231 mag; 36.6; 37.9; 24.6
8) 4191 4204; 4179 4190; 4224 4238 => 0.000 mag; 36.6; 32.7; 22.4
